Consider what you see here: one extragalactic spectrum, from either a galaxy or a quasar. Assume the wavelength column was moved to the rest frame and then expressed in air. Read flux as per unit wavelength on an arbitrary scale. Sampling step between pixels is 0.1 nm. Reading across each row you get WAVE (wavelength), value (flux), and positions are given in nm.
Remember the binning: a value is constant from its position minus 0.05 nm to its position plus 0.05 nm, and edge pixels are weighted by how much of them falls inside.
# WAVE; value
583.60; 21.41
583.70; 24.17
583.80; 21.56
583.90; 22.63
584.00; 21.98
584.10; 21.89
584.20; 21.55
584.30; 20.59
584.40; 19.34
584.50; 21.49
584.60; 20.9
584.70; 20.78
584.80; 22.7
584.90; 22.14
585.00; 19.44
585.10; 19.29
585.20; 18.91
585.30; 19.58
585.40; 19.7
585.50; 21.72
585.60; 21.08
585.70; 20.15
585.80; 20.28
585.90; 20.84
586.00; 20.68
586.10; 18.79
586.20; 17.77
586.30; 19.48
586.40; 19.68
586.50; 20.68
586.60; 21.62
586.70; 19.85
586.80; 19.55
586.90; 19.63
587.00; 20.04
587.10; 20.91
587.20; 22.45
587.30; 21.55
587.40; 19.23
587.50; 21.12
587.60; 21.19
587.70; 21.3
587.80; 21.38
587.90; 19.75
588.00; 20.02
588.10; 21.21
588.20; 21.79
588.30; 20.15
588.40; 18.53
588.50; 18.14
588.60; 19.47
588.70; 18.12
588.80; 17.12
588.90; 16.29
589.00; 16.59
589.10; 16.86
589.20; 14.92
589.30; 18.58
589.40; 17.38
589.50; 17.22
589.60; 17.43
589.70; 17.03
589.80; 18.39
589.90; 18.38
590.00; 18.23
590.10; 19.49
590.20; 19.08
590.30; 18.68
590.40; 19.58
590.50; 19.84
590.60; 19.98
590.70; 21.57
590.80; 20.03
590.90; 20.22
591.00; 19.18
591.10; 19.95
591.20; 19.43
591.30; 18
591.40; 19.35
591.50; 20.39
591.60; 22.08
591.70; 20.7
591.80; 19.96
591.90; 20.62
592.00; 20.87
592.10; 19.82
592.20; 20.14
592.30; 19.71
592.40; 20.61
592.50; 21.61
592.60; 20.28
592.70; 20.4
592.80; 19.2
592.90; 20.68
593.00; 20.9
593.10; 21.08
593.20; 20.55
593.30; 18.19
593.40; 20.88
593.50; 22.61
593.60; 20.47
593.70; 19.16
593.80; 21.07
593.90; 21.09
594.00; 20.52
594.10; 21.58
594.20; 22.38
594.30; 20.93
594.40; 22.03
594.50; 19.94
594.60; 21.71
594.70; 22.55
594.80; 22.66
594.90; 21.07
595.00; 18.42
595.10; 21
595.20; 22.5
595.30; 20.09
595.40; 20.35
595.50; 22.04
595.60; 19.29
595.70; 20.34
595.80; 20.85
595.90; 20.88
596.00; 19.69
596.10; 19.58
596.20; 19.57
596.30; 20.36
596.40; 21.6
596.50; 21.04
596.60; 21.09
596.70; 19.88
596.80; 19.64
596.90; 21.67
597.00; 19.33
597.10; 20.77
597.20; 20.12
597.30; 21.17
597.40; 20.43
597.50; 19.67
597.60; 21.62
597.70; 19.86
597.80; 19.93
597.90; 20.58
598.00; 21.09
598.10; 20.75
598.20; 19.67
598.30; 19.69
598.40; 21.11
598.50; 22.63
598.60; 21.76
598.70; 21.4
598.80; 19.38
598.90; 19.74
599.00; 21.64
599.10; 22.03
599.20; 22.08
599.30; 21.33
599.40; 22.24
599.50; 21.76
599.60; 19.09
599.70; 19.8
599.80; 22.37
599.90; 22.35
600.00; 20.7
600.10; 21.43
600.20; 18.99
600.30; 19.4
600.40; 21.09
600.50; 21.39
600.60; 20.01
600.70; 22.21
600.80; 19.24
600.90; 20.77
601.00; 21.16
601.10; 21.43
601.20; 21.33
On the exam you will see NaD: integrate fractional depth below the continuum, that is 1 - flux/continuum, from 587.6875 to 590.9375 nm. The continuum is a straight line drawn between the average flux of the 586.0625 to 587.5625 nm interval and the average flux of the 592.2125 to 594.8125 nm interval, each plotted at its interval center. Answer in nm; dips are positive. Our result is 0.25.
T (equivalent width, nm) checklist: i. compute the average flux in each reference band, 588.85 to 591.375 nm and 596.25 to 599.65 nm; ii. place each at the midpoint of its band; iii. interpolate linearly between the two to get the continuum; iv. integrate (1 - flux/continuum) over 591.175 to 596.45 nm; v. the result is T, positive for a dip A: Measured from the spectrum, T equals -0.28 nm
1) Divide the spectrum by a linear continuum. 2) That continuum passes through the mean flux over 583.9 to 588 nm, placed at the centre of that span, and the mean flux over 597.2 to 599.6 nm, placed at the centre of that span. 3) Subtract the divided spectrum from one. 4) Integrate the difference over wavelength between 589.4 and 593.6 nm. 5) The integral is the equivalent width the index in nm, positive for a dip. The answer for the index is 0.18 nm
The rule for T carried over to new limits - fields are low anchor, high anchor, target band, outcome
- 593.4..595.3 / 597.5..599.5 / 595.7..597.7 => 0.057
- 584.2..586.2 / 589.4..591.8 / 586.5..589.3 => 0.038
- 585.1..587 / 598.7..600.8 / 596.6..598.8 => 0.020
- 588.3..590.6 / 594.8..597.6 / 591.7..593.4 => -0.100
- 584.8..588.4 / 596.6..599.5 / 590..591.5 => 0.069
